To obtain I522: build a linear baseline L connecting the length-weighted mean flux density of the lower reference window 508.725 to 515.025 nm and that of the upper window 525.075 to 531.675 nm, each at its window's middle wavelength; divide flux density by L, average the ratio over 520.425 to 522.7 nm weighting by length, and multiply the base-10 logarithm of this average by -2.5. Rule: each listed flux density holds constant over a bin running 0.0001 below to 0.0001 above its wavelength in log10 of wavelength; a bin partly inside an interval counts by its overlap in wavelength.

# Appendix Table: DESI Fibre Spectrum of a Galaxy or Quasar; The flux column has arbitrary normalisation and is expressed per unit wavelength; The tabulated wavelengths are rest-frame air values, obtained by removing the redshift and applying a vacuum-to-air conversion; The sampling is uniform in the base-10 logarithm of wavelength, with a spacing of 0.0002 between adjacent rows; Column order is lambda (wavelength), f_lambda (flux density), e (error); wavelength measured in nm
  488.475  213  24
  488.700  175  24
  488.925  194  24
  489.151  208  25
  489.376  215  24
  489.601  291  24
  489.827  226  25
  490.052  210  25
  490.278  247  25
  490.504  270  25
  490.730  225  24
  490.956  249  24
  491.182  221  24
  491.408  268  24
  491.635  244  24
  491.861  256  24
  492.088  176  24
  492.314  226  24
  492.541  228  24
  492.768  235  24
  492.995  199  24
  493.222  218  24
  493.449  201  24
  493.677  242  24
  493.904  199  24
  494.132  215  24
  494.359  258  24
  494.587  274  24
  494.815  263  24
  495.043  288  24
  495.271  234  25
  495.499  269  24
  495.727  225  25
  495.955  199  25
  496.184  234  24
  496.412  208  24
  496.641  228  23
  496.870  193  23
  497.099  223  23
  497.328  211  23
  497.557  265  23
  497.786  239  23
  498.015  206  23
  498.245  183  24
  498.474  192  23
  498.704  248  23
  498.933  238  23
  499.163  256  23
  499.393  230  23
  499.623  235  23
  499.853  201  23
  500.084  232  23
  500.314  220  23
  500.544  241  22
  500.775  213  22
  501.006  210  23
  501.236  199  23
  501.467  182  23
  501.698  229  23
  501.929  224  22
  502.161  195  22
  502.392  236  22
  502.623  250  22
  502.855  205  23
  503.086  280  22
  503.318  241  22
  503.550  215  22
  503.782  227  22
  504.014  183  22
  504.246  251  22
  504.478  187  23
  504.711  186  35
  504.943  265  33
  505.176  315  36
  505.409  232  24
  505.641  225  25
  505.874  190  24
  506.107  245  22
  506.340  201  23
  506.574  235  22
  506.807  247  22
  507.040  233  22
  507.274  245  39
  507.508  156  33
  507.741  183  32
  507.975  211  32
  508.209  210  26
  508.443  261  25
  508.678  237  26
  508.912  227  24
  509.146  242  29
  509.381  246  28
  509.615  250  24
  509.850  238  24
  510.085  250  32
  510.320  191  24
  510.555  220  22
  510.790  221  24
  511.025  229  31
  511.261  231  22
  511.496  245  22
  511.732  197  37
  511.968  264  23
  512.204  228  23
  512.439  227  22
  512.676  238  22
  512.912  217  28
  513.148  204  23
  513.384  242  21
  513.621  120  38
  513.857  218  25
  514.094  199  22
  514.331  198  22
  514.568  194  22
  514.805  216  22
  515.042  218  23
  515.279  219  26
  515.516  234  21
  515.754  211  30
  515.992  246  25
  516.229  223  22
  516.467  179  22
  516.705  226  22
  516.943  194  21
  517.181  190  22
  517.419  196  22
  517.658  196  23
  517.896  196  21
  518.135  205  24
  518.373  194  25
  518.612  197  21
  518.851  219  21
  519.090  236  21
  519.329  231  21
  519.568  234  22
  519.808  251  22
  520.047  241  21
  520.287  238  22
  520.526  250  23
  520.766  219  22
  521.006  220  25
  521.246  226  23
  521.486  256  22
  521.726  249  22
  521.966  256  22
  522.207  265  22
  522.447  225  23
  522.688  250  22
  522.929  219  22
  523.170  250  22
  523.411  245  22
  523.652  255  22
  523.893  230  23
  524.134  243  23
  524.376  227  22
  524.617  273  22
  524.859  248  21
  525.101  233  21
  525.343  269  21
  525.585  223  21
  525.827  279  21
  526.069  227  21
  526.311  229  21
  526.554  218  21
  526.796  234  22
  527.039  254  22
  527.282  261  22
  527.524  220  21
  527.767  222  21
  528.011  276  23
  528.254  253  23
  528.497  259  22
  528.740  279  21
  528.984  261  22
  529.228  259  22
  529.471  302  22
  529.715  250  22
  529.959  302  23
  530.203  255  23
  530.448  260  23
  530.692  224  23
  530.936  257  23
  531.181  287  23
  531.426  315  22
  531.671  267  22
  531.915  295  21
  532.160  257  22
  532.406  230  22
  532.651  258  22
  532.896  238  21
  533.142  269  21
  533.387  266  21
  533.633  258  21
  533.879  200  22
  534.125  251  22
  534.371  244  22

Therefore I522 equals 0.00 mag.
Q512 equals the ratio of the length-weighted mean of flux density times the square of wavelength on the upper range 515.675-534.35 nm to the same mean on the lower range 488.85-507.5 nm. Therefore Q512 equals 1.2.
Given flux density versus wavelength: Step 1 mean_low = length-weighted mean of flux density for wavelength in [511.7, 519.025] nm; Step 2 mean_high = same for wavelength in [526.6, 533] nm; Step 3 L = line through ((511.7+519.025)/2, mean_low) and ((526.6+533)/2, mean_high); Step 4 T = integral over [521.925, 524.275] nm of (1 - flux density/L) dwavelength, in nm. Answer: -0.063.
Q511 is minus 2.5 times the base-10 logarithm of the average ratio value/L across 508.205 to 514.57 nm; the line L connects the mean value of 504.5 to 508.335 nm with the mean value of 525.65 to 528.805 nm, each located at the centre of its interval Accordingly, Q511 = 0.02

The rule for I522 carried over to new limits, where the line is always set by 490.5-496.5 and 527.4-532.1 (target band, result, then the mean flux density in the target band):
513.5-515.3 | 0.269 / 197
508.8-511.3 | 0.076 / 231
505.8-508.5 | 0.132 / 218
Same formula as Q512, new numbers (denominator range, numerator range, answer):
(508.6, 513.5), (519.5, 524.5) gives 1.09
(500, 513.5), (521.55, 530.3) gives 1.19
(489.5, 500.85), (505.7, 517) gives 1.02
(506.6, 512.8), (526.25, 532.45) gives 1.23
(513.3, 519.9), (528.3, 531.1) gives 1.33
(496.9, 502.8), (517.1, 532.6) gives 1.21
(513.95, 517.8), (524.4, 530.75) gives 1.27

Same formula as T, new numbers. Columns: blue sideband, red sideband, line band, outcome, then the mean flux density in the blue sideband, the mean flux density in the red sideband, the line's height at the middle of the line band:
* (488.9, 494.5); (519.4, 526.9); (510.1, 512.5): 0.107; 230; 241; 237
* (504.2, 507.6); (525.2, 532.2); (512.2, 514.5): 0.288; 228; 258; 238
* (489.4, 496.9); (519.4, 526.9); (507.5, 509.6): 0.122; 234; 241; 238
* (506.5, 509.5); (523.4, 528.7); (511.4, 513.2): 0.016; 226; 245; 230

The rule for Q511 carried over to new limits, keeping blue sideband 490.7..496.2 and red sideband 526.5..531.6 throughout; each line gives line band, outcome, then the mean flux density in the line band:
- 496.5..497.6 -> 0.08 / 221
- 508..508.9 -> 0.06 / 232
